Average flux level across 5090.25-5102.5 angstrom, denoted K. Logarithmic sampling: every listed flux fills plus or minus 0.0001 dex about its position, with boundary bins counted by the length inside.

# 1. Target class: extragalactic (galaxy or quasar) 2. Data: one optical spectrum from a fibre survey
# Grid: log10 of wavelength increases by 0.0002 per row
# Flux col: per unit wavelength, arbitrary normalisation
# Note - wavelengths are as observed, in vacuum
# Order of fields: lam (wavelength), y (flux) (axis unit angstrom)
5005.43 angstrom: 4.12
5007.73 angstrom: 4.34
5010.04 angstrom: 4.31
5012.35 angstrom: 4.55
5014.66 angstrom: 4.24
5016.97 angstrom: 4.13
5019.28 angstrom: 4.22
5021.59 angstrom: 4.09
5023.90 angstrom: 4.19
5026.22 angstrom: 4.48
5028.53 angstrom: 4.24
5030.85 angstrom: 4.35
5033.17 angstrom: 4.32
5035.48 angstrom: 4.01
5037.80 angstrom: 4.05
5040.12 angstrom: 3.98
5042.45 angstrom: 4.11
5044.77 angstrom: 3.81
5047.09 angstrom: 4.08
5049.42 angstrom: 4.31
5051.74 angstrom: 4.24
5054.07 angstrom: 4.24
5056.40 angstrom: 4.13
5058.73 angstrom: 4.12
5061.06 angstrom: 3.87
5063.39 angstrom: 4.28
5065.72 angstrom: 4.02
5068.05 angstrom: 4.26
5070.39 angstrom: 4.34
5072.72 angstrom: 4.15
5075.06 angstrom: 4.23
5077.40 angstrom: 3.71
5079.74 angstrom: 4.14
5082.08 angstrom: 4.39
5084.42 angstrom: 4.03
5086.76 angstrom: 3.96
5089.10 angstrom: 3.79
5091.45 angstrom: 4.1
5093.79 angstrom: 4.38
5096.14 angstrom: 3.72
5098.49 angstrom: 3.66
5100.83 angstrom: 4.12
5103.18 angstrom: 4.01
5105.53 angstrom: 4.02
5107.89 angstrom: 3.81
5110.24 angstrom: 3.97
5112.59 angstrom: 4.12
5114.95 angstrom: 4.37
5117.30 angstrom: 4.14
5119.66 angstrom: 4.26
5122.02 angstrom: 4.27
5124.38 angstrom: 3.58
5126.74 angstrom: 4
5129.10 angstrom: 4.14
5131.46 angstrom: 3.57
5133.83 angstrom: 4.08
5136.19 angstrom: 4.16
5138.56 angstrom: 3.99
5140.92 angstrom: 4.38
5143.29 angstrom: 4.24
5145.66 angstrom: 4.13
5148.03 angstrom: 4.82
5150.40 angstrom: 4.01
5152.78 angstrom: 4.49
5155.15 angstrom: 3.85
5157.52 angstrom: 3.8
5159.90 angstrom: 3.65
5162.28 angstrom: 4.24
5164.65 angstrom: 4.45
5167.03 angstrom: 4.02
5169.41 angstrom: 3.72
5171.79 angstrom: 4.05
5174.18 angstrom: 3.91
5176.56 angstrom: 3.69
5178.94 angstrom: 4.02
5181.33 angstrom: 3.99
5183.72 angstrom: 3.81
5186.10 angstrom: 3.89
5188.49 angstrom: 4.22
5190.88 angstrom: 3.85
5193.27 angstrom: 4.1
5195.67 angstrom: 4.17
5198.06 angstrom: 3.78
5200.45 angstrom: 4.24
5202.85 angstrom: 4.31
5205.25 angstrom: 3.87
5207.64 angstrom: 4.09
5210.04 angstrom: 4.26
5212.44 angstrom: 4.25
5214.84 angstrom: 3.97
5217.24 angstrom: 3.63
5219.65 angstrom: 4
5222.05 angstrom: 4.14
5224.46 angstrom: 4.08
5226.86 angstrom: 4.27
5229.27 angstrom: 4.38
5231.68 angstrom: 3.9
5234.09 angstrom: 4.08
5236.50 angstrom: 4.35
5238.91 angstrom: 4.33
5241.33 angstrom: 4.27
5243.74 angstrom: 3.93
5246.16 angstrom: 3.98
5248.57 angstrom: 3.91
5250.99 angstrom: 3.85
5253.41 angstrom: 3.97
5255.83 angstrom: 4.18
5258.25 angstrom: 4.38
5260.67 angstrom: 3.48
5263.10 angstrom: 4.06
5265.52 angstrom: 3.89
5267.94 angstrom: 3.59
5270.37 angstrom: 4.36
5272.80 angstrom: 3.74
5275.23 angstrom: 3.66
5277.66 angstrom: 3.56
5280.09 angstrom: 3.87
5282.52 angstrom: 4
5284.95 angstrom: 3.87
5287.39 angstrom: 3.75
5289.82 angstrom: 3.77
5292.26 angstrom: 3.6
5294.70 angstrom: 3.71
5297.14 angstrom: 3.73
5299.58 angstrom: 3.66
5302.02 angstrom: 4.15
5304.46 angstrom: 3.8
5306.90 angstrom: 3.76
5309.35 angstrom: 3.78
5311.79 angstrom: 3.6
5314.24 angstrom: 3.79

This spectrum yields 4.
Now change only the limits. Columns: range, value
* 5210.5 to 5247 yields 4.11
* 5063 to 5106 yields 4.07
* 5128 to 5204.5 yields 4.05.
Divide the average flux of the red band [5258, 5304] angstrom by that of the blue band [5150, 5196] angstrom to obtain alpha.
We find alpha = 1.0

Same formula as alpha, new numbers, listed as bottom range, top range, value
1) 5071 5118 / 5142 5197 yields 1.00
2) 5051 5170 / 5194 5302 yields 0.97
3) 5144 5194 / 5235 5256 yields 1.01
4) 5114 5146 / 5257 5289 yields 0.94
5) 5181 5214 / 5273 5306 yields 0.93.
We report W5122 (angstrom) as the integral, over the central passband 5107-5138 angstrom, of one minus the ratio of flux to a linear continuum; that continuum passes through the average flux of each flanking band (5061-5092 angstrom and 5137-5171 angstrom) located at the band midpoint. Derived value 0.6 angstrom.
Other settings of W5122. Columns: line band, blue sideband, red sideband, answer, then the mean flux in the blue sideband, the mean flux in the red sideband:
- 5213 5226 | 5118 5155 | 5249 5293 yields -0.1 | 4.13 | 3.87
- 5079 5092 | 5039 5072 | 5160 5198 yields 0.1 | 4.13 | 3.99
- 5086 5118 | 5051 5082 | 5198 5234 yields 0.9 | 4.14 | 4.09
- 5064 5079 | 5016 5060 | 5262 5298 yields 0.0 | 4.16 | 3.81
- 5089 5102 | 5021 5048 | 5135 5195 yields 0.4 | 4.14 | 4.06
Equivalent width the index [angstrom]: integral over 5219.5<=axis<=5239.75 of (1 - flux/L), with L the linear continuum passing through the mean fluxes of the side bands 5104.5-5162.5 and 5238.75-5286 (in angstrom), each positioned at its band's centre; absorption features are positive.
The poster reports -1.0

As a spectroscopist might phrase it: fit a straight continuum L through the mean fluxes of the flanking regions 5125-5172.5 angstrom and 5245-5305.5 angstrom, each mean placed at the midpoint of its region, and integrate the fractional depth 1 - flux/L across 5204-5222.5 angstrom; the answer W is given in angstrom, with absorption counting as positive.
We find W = -0.24 angstrom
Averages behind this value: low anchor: 4.08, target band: 4.02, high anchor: 3.86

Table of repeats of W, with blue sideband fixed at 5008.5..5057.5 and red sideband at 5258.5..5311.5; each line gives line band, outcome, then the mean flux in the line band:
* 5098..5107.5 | 0.29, 3.96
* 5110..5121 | -0.33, 4.19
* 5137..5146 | -0.36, 4.19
